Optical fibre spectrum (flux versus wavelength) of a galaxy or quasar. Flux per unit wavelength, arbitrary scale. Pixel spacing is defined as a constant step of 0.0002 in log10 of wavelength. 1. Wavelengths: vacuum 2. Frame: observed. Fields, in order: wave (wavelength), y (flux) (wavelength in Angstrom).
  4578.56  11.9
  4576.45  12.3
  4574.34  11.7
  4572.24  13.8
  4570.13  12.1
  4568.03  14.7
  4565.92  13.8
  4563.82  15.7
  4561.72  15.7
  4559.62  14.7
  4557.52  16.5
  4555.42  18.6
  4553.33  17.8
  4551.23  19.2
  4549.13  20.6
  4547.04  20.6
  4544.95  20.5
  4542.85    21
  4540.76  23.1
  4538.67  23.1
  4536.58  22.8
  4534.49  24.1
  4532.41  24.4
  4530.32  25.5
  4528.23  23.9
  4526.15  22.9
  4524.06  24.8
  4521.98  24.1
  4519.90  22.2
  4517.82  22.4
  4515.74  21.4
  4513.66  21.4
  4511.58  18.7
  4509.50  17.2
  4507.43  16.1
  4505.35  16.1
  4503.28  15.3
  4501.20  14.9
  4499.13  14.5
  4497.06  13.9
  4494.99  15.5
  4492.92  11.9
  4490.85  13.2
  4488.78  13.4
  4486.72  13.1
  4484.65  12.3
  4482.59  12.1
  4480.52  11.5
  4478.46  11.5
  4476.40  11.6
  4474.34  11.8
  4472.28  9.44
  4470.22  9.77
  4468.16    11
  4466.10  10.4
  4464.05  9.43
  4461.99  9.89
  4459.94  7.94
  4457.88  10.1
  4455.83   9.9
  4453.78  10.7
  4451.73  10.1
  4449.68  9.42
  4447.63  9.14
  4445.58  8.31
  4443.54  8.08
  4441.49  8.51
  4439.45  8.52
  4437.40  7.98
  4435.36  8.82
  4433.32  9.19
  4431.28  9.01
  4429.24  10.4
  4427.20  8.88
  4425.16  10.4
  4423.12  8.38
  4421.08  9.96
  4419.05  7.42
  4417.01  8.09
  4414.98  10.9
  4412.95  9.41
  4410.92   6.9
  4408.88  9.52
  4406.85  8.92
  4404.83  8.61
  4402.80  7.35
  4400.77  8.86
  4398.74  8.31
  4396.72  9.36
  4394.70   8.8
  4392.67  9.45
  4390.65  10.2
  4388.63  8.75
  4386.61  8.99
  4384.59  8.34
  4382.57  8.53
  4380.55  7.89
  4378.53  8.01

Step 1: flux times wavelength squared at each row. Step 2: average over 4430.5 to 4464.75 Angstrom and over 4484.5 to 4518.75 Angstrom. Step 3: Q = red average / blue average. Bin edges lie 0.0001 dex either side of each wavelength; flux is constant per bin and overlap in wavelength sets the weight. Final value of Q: 1.8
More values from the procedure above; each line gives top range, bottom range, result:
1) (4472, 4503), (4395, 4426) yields 1.51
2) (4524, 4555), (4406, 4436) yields 2.57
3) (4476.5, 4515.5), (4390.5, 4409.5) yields 1.73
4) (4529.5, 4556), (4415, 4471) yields 2.44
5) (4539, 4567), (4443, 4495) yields 1.77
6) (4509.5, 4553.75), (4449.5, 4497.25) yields 2.01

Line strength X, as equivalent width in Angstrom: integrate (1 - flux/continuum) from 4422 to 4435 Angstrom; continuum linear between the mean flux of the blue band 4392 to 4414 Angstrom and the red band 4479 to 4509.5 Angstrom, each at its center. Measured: 1.0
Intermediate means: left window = 8.67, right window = 13.9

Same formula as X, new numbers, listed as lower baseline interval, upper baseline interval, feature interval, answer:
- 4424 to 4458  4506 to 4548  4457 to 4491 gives 7.5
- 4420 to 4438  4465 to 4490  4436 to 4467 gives 3.3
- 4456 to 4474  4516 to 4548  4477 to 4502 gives 2.6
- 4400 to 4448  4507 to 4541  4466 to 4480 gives 4.2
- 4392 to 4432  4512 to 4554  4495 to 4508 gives 2.5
